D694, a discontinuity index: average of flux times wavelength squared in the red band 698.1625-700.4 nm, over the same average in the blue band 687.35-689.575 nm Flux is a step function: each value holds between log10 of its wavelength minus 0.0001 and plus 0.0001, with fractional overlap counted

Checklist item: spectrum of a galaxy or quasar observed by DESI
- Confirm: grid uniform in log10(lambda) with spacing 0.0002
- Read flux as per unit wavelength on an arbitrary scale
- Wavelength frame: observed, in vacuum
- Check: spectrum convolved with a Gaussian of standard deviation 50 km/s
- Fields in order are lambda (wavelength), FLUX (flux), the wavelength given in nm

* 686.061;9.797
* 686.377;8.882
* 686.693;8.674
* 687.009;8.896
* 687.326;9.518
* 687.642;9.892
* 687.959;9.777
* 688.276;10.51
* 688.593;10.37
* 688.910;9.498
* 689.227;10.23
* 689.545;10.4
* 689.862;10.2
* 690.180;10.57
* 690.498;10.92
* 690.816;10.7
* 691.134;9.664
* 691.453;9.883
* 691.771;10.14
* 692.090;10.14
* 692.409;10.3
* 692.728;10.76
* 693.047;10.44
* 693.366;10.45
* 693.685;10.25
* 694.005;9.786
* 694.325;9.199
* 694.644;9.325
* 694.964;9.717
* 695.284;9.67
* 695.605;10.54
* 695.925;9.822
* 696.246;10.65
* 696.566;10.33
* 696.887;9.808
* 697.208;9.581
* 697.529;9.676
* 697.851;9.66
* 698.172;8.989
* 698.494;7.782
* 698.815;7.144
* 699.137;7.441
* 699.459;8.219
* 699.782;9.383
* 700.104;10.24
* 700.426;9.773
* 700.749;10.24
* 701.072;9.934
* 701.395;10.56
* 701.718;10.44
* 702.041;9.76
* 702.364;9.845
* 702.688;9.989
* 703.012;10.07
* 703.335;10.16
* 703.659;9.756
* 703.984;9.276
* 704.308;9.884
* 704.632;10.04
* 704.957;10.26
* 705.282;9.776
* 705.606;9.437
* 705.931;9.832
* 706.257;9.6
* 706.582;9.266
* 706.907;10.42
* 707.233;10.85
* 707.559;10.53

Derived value 0.87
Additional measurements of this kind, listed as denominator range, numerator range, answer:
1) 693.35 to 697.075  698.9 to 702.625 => 0.98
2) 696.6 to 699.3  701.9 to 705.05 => 1.14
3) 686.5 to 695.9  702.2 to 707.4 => 1.03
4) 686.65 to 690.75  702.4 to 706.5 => 1.03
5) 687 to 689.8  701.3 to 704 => 1.05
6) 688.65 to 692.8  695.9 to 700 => 0.91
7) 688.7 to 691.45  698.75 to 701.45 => 0.93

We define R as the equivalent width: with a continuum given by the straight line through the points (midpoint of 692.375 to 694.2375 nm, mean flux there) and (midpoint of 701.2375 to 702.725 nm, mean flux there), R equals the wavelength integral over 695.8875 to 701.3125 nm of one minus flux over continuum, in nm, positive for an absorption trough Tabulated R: 0.45 nm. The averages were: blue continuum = 10.3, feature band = 9.34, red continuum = 10.1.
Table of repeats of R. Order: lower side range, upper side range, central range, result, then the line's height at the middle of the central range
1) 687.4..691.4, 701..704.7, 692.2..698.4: 0.112 nm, 10.1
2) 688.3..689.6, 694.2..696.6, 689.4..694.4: -0.111 nm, 10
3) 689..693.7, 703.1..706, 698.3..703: 0.289 nm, 9.98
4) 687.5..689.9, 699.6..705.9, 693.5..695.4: 0.070 nm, 10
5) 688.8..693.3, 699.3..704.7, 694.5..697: 0.027 nm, 10.1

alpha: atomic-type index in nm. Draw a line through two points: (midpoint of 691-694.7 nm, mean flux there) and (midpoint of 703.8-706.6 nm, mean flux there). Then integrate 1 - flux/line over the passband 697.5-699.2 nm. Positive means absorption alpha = 0.26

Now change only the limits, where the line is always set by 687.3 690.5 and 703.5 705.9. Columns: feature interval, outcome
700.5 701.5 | -0.03 nm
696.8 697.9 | 0.03 nm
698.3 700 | 0.31 nm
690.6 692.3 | -0.01 nm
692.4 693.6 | -0.05 nm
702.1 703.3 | -0.02 nm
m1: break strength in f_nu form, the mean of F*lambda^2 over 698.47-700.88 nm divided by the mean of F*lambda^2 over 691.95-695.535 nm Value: 0.90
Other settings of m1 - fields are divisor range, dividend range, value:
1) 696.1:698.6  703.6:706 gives 1.04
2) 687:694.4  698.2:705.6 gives 0.97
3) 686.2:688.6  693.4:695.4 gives 1.04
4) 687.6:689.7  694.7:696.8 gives 1.02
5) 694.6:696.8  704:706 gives 1.01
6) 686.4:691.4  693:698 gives 1.02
